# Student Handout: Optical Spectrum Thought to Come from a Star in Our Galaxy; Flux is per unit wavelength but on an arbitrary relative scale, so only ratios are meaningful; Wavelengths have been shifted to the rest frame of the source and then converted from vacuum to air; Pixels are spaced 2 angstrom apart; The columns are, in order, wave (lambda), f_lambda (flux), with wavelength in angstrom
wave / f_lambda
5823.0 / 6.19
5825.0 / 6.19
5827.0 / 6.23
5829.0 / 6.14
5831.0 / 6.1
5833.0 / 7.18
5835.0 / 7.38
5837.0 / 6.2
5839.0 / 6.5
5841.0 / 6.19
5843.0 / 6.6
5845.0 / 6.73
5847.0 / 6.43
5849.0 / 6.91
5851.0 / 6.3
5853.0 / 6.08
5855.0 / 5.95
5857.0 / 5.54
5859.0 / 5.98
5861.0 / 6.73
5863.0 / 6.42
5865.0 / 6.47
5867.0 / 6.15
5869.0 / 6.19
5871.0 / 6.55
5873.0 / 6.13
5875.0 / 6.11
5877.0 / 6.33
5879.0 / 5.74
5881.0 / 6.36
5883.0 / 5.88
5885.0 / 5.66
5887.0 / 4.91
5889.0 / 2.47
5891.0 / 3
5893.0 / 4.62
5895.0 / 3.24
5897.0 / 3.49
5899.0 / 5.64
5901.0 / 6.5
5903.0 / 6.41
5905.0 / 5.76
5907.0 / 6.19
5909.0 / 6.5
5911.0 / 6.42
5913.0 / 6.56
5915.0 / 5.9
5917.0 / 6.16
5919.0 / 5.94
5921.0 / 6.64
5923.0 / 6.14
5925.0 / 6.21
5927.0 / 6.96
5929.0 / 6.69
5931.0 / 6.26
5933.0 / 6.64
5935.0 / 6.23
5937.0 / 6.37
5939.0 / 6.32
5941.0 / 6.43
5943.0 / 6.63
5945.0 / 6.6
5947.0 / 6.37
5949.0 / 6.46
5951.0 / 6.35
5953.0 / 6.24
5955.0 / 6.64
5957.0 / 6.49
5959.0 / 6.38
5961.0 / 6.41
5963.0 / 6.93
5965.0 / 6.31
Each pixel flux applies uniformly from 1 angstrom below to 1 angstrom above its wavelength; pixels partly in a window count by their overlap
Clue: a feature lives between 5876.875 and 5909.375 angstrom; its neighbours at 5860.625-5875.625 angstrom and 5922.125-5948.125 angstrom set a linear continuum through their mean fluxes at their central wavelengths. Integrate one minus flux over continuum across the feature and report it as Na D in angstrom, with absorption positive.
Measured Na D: 6.2 angstrom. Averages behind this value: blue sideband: 6.33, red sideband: 6.45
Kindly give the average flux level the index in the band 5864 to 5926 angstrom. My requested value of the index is 5.69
